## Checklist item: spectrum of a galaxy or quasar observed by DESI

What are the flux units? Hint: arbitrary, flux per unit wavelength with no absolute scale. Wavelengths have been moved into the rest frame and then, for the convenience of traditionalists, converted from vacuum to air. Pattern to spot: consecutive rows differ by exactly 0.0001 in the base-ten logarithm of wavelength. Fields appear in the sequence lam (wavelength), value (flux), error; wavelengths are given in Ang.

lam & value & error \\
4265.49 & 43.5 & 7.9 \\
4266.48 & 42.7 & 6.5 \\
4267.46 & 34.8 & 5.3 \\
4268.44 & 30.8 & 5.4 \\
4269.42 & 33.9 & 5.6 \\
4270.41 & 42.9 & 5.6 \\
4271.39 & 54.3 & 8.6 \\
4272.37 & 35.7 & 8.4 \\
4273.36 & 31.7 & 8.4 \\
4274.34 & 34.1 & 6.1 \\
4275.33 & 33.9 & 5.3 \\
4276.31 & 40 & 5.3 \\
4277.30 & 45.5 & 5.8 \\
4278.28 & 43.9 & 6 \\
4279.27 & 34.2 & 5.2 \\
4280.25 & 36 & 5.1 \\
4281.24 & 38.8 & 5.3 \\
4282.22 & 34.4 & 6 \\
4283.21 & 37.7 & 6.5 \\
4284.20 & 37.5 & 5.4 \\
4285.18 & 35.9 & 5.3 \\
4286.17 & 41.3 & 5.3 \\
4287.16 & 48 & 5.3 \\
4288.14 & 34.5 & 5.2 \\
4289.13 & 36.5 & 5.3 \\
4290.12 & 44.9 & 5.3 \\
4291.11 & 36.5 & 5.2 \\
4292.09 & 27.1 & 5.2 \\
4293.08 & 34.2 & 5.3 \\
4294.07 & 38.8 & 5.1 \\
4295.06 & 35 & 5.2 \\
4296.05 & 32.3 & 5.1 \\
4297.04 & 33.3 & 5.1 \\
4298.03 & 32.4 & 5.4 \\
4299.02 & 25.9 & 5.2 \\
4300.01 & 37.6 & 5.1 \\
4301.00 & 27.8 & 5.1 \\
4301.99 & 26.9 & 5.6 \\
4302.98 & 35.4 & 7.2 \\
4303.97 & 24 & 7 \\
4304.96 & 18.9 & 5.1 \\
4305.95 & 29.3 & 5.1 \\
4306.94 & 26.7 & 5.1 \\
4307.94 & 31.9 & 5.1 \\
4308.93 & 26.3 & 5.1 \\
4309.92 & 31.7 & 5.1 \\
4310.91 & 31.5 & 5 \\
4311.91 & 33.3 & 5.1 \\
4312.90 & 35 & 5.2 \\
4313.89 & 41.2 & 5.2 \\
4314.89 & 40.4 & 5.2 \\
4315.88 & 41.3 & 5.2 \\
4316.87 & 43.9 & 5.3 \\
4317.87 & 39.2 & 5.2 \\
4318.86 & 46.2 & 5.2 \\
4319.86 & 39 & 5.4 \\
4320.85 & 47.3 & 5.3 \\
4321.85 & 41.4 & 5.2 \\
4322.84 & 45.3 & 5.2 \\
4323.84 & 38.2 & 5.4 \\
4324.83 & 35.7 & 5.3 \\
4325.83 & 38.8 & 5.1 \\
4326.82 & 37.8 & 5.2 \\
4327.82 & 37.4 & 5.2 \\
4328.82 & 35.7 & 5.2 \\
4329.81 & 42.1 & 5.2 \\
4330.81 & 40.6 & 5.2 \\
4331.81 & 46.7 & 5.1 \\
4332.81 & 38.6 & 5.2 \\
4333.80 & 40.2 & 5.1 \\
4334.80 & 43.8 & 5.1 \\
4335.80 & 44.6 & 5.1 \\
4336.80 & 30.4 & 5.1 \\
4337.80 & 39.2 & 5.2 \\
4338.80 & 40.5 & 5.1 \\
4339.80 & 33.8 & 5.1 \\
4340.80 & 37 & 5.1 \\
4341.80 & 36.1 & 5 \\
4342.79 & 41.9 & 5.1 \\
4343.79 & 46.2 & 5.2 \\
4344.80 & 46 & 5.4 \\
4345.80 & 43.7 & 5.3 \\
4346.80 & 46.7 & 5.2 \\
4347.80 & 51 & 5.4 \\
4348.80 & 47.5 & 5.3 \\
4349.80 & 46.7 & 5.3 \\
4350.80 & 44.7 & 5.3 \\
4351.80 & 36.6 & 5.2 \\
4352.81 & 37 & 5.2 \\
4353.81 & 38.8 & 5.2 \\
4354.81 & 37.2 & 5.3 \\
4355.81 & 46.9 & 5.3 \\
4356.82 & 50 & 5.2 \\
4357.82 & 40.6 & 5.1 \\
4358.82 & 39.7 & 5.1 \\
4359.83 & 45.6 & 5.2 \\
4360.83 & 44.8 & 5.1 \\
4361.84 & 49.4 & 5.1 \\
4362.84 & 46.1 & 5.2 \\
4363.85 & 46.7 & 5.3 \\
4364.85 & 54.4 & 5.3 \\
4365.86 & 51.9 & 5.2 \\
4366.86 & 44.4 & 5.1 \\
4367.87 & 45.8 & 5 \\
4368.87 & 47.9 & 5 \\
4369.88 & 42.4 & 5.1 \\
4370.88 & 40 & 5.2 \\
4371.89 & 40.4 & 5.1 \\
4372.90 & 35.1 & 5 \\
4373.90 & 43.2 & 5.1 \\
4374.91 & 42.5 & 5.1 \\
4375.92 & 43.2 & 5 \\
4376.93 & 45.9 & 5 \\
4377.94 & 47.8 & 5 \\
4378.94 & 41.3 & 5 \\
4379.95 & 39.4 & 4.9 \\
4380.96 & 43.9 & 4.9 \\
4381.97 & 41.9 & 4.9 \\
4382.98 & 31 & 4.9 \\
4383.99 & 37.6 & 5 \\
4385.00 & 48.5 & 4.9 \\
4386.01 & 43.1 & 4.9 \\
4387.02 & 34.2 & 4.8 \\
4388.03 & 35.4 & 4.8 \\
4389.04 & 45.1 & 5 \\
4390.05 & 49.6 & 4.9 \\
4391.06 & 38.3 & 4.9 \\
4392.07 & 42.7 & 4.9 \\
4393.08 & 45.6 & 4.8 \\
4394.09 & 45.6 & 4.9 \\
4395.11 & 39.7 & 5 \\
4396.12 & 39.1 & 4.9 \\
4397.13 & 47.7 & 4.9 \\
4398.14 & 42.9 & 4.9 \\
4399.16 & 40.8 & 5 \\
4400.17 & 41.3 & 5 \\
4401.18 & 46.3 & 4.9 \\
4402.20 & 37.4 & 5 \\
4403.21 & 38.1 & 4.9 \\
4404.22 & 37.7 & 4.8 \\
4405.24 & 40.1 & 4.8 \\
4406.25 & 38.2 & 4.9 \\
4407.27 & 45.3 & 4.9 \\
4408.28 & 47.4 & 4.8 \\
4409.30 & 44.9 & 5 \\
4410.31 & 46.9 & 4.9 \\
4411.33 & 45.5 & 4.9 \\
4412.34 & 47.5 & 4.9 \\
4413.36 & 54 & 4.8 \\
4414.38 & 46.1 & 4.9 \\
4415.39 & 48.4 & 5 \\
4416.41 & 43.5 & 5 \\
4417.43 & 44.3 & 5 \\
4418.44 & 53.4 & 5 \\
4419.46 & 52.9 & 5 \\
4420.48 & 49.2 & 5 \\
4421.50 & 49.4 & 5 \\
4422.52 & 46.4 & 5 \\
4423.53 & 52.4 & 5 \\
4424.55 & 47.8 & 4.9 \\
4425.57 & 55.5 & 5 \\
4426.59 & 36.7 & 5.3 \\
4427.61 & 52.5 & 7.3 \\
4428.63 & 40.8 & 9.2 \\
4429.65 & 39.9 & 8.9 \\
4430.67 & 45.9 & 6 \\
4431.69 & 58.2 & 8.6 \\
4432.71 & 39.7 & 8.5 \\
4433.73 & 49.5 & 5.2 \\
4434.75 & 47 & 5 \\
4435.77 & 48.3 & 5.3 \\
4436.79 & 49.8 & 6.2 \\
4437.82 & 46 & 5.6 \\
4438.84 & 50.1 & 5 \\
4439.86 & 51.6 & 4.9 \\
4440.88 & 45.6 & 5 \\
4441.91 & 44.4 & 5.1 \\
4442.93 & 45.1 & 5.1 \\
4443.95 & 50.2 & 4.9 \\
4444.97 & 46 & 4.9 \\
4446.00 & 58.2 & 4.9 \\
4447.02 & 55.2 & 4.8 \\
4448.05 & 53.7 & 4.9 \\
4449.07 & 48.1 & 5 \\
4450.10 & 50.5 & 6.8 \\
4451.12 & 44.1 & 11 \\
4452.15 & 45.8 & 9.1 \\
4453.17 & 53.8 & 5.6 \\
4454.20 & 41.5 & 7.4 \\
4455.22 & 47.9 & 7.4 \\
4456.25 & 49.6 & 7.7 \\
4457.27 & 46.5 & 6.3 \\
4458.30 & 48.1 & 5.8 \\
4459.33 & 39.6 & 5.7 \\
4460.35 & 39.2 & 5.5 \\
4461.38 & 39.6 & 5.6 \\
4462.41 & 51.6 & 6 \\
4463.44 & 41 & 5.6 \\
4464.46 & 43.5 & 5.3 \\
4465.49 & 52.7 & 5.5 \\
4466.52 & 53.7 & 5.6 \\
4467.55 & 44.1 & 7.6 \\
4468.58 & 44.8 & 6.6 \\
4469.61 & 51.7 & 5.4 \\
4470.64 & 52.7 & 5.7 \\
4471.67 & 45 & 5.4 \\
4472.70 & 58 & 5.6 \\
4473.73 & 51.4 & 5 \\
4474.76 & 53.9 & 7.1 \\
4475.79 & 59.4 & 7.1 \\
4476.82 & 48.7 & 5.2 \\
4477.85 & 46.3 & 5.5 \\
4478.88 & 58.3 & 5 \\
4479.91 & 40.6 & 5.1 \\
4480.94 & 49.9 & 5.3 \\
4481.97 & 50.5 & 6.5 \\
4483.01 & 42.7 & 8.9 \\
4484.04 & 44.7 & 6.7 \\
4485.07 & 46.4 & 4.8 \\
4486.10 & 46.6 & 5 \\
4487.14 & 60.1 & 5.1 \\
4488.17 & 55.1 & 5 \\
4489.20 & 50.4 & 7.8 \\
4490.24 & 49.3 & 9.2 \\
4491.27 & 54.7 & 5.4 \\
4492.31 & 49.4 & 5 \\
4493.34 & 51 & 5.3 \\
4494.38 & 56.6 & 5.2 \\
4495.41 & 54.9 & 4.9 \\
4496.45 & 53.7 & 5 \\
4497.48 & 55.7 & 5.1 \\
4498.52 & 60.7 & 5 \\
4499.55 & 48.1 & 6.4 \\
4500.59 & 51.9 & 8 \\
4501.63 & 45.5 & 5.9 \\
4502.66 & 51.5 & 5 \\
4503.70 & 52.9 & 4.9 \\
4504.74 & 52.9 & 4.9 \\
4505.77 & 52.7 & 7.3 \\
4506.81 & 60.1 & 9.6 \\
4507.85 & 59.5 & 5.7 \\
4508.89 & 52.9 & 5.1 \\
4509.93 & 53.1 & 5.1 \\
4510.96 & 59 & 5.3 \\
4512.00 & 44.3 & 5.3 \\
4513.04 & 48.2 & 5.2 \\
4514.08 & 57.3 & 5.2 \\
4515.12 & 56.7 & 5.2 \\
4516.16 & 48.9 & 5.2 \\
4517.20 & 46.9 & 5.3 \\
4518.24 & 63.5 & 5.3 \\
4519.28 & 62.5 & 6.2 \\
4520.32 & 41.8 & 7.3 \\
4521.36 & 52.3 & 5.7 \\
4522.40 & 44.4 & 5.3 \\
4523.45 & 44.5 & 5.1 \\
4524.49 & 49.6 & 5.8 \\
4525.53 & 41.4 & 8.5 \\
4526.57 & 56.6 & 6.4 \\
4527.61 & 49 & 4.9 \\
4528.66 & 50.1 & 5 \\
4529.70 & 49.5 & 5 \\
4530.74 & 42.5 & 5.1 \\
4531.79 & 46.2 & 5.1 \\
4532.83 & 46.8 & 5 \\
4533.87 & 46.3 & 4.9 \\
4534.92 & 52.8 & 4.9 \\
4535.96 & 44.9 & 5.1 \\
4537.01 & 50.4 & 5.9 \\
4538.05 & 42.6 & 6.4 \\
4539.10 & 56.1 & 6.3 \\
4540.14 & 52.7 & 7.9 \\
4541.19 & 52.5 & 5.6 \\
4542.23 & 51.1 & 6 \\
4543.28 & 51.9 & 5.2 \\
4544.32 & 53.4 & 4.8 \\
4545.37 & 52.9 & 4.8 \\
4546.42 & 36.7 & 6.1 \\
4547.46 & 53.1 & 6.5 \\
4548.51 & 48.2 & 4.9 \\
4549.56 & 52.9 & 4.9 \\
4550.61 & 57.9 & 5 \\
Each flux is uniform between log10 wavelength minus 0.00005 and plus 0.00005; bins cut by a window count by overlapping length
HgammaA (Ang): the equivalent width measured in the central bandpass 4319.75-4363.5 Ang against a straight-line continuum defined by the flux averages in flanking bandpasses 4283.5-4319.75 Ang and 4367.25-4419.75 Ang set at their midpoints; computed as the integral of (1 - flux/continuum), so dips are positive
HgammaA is -4.0 Ang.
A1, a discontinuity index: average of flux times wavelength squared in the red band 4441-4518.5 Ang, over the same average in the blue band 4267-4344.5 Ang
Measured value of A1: 1.47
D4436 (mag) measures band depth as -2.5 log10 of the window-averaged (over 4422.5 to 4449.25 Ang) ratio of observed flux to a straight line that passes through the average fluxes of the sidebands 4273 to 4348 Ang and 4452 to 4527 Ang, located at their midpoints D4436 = -0.042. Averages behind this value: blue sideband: 37.3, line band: 48.4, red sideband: 50.4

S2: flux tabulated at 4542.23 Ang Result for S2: 51.1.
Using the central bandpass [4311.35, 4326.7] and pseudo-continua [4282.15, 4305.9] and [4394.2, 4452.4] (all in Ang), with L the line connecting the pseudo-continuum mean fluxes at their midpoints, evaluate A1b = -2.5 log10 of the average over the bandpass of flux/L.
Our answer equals -0.112 mag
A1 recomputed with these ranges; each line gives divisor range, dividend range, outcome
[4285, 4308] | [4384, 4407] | 1.32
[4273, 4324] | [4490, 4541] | 1.58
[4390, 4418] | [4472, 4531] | 1.23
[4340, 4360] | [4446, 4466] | 1.16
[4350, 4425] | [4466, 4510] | 1.23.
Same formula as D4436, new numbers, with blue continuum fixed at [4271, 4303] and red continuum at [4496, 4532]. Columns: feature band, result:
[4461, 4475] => -0.005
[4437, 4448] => -0.058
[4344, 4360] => -0.075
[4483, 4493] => -0.010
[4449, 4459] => 0.005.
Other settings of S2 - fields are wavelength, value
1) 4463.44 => 41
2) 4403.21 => 38.1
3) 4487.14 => 60.1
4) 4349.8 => 46.7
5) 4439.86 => 51.6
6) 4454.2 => 41.5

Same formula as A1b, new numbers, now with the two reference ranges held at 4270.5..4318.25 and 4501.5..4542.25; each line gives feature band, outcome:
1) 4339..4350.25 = -0.117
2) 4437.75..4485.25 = -0.037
